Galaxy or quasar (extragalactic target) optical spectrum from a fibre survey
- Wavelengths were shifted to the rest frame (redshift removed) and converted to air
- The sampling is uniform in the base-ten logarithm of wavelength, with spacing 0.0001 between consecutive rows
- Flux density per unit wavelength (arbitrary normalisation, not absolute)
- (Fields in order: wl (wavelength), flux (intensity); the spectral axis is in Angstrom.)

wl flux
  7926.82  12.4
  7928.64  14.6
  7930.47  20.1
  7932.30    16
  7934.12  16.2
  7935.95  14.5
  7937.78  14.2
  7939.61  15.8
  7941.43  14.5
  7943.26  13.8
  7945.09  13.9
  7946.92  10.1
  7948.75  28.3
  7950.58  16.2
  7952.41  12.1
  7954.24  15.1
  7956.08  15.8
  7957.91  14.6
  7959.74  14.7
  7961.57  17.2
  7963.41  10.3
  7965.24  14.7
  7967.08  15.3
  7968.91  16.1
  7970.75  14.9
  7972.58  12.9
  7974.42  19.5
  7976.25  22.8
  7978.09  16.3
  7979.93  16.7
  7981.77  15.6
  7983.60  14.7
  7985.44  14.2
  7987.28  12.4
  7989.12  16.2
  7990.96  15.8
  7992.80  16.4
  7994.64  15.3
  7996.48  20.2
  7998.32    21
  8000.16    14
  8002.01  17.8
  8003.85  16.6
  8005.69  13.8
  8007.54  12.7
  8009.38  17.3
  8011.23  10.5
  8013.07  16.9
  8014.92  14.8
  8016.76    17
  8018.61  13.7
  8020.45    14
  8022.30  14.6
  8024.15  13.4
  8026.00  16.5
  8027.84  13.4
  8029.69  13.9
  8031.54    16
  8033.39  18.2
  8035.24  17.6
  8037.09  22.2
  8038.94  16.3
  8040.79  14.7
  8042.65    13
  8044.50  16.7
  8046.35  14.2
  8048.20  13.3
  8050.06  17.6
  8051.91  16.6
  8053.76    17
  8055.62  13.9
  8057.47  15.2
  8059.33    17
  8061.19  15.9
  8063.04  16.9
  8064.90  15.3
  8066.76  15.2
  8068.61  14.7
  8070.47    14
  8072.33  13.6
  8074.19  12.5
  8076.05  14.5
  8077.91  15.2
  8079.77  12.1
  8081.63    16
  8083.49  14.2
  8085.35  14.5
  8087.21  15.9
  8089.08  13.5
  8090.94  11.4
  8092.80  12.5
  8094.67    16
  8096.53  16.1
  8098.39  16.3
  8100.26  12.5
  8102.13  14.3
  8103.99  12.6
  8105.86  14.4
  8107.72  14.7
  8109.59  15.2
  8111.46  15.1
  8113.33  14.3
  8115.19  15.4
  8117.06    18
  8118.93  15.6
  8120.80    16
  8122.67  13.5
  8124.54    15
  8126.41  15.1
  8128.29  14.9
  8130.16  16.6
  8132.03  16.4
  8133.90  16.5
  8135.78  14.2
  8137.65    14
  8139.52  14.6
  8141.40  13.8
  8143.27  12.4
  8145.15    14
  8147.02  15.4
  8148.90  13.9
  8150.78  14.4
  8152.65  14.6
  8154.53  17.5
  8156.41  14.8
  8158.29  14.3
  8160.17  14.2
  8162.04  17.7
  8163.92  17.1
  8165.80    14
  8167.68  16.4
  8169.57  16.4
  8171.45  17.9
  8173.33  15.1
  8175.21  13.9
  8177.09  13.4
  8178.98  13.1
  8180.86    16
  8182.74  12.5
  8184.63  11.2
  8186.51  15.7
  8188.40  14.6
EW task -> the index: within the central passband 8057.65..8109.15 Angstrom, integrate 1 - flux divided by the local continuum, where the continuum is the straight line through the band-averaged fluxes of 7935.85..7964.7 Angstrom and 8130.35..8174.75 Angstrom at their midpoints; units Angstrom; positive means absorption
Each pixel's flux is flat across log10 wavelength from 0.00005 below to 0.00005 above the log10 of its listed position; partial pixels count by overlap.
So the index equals 2.2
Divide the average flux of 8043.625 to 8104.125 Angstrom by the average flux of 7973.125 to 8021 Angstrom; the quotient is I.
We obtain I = 0.92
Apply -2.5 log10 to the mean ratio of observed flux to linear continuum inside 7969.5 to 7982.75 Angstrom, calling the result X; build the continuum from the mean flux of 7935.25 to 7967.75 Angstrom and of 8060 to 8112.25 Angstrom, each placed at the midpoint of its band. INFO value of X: -0.13 mag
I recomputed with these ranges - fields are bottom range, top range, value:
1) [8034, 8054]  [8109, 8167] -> 0.93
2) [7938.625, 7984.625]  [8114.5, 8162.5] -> 0.96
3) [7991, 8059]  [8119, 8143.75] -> 0.95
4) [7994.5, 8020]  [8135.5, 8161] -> 0.91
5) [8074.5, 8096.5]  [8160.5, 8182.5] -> 1.09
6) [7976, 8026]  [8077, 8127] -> 0.94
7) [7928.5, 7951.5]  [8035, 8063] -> 1.00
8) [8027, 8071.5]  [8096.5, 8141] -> 0.95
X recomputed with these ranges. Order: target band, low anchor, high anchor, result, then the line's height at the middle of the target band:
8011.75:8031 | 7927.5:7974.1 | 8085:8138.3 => 0.03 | 15.1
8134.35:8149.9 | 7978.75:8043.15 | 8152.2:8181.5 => 0.10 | 15.4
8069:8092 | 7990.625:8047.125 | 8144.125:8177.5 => 0.12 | 15.6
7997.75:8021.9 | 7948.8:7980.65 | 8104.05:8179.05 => 0.03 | 15.7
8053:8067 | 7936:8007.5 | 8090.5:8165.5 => -0.04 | 15.3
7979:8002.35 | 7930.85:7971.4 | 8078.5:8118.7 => -0.07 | 15.1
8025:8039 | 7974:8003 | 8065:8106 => -0.08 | 15.6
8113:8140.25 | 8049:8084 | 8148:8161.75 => -0.03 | 15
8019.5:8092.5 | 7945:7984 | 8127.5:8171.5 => 0.03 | 15.5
